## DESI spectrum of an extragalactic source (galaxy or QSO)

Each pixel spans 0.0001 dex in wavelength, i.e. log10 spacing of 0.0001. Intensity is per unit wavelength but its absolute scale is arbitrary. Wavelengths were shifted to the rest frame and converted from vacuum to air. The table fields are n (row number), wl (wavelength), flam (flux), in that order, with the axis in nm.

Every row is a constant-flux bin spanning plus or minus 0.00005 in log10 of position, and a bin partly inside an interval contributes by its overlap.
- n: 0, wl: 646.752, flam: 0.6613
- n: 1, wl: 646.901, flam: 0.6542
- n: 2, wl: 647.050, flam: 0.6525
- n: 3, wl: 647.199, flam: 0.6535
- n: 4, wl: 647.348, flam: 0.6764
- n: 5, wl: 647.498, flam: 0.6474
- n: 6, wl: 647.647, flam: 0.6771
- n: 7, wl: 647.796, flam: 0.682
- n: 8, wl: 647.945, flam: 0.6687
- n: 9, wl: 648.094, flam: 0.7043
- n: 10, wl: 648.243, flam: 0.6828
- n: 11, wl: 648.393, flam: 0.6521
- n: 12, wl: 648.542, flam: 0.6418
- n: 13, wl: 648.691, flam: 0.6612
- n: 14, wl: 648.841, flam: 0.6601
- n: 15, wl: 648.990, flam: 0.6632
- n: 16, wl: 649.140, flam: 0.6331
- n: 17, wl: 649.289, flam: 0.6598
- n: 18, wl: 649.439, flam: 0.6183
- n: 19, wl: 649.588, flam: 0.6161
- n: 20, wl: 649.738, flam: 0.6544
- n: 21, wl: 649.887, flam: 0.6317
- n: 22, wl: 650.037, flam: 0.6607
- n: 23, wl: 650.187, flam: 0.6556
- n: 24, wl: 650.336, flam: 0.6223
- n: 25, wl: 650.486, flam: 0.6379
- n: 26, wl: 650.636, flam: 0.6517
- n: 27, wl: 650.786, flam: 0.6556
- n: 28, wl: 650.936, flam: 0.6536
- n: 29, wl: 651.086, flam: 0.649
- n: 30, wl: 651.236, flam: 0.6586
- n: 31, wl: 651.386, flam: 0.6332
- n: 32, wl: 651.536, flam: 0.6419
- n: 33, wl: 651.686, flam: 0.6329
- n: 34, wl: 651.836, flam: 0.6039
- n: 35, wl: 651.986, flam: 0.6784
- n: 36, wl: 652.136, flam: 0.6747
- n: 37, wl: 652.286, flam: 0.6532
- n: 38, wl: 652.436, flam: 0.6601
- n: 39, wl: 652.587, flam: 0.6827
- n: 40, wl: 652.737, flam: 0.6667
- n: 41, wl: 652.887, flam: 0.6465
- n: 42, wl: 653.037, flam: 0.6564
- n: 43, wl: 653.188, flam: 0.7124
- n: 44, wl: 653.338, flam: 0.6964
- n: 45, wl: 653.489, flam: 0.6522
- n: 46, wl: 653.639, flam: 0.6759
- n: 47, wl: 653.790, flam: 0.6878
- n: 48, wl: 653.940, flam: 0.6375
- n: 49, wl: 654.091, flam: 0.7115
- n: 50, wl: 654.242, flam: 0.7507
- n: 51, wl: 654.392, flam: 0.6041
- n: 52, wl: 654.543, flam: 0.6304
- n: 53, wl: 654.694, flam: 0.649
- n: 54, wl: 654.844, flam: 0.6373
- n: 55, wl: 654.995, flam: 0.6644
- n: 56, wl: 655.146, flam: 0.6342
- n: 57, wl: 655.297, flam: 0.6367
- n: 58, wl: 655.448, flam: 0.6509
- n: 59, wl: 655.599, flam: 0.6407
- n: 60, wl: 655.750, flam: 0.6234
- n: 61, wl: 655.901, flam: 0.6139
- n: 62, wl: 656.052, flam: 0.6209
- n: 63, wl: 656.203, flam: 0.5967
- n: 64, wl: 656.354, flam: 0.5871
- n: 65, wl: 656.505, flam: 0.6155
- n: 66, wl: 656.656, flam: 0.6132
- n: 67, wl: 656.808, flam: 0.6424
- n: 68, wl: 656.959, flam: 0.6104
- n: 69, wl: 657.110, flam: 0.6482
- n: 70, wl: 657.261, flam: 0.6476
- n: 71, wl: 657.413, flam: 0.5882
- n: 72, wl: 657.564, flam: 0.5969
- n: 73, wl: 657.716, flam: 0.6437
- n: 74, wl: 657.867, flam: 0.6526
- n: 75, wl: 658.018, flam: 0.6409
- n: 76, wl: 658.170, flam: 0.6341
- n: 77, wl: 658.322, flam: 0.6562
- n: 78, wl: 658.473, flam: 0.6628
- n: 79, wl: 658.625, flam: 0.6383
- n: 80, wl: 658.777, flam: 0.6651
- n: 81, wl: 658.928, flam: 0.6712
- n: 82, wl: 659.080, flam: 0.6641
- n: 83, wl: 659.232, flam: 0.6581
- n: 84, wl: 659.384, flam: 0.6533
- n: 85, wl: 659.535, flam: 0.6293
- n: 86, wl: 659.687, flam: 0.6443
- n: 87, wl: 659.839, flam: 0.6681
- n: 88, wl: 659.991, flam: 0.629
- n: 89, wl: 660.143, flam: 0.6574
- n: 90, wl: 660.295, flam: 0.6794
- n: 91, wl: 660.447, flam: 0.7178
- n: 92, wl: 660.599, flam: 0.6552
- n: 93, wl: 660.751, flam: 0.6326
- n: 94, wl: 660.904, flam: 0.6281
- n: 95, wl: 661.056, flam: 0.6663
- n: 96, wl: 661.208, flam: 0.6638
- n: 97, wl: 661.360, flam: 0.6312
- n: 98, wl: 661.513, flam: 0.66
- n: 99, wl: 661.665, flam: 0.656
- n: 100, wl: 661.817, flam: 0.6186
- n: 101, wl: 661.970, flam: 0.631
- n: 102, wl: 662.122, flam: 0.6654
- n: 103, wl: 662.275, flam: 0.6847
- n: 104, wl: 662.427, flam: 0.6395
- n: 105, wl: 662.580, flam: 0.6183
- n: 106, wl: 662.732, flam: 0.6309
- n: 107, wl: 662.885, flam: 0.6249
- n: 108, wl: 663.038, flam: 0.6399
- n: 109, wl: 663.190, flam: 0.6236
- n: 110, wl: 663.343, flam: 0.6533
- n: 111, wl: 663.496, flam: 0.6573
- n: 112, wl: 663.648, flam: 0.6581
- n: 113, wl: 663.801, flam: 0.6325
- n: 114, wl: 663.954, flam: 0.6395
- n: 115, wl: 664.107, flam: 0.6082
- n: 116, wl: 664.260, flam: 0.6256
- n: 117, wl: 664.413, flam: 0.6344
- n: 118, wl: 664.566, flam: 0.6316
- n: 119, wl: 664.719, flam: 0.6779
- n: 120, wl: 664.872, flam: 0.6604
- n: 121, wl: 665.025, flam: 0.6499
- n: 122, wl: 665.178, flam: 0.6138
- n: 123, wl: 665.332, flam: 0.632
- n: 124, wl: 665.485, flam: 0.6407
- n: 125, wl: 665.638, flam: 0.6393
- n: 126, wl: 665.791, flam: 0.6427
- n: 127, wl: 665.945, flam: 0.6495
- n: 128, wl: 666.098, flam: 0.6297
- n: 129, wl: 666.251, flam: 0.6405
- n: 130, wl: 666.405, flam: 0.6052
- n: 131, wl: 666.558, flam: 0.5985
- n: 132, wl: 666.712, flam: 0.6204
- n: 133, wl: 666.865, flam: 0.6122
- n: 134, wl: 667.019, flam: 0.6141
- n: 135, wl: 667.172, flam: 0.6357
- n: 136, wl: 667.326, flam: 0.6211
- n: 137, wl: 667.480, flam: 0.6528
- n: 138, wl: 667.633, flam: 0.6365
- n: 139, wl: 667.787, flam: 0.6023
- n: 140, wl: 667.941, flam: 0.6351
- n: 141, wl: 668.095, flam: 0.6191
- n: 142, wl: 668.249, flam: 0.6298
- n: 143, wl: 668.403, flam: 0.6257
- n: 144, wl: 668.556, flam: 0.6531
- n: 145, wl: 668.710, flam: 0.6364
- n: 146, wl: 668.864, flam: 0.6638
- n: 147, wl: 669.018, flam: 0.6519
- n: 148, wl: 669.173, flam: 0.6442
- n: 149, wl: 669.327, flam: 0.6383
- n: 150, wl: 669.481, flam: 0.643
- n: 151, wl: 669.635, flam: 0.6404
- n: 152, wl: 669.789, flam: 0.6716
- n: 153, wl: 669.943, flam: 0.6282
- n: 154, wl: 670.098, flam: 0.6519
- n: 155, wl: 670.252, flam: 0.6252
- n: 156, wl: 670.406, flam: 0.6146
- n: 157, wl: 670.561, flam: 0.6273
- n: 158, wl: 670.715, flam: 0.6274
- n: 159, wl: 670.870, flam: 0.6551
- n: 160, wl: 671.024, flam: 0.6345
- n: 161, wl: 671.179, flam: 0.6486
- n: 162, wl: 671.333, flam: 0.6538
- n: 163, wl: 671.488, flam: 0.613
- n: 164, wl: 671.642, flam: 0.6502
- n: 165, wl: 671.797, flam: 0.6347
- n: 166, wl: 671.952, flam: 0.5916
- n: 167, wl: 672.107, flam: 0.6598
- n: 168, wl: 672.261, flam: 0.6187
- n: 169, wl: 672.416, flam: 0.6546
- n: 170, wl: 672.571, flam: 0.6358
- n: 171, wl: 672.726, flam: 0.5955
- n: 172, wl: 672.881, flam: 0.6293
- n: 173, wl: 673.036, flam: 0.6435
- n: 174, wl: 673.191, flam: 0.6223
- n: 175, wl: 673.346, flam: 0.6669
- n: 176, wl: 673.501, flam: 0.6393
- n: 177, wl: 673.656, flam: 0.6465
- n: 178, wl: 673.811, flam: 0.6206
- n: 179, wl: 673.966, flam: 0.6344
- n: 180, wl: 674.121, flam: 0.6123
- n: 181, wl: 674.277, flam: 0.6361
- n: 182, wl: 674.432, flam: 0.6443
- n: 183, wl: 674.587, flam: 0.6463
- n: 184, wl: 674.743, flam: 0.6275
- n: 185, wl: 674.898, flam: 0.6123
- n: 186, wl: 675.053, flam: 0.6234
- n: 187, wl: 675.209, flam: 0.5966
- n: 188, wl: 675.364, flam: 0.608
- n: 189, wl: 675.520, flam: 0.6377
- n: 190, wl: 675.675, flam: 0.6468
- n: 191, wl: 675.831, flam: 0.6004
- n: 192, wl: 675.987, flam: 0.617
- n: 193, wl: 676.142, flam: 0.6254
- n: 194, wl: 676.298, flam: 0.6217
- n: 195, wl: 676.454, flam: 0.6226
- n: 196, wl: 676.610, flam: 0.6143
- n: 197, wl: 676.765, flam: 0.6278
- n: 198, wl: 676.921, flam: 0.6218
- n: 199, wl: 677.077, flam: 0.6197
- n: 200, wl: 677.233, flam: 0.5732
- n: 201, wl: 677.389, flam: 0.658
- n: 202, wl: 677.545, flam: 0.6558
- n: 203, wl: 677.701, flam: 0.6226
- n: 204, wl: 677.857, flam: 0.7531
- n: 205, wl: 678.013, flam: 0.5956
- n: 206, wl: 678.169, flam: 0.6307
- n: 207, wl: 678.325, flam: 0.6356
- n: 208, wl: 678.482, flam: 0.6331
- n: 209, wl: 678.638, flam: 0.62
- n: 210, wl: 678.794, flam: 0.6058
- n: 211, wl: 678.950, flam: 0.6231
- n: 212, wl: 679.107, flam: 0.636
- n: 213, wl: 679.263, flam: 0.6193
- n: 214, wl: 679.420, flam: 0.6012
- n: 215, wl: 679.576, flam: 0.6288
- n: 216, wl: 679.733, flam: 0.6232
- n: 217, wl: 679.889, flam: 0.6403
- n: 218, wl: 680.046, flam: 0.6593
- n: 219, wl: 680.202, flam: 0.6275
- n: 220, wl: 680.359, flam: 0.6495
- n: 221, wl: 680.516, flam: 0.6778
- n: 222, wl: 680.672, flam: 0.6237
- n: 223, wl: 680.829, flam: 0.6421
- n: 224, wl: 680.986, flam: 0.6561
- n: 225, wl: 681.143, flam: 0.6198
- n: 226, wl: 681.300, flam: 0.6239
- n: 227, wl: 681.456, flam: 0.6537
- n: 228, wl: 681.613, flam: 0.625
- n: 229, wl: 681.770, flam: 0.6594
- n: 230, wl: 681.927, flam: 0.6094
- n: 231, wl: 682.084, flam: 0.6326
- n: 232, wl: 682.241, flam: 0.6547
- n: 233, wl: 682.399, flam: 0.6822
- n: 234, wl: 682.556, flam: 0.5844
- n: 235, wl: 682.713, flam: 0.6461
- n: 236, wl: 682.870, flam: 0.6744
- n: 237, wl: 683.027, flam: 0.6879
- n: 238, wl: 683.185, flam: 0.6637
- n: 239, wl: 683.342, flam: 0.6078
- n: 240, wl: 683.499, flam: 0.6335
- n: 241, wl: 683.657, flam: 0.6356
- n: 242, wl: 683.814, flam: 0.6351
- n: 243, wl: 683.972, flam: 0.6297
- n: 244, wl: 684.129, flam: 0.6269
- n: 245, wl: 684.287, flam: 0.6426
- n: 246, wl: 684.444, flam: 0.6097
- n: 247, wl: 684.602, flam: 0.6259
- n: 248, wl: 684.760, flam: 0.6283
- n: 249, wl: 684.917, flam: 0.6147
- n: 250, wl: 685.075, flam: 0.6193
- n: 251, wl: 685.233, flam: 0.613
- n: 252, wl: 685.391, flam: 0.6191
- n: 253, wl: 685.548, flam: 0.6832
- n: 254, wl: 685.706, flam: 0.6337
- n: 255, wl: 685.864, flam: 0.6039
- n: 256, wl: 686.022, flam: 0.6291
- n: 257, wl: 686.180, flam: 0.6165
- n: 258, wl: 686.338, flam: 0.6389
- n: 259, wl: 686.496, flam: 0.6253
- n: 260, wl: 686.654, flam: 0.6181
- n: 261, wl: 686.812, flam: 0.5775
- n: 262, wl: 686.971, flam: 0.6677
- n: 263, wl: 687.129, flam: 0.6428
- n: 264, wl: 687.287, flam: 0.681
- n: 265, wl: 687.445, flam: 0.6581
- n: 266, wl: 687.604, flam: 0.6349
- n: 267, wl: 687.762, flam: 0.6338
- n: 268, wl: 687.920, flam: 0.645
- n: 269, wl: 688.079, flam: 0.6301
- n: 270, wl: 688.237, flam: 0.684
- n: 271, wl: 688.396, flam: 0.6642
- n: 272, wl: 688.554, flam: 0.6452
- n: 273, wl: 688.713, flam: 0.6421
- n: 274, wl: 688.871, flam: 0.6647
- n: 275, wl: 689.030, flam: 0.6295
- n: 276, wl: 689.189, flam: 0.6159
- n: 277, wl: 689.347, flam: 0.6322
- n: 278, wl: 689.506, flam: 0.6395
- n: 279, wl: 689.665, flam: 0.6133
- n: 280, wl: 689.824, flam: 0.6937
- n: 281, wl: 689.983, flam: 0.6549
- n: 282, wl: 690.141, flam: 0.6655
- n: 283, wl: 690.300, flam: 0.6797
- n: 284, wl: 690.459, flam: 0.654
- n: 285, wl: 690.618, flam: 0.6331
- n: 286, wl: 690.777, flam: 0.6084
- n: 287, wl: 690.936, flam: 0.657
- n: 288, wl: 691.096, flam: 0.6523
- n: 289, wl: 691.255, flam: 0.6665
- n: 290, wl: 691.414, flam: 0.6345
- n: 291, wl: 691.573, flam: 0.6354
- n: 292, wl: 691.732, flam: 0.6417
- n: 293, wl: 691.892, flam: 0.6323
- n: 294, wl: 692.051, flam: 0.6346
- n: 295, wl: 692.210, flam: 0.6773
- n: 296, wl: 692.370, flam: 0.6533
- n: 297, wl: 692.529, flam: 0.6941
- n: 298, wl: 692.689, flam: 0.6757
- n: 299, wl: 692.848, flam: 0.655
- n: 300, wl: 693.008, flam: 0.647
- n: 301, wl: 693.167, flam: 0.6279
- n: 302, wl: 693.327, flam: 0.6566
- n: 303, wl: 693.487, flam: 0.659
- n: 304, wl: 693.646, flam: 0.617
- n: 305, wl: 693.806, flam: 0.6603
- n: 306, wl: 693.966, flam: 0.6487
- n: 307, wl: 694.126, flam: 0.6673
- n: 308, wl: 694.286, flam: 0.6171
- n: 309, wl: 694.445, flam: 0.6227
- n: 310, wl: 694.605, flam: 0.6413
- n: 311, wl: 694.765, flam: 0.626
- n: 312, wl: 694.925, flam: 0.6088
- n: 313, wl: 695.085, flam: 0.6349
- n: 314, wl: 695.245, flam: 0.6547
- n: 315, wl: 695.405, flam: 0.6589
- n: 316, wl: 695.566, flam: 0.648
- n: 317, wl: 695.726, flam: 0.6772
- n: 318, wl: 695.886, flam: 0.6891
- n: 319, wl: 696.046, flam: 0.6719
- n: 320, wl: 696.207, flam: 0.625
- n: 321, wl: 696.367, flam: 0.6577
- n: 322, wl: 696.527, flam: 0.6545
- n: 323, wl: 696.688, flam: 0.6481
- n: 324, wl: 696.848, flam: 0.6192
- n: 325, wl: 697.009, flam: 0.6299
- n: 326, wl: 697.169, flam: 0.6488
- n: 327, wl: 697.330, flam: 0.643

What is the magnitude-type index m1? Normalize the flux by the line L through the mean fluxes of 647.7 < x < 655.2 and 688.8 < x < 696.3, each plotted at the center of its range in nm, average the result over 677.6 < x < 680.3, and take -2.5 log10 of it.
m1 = 0.03 mag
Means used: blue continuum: 0.657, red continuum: 0.648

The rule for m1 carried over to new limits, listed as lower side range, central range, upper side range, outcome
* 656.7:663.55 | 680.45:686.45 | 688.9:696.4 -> 0.020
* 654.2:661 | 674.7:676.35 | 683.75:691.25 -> 0.035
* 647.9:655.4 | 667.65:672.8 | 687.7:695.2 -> 0.027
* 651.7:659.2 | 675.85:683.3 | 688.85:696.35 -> 0.021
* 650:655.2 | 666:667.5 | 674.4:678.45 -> 0.031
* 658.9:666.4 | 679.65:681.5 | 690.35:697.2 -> 0.009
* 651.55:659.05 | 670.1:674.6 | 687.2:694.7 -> 0.023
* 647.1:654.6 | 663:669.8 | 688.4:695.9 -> 0.031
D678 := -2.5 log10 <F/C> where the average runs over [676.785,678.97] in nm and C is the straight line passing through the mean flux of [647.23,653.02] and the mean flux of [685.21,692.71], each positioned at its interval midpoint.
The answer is 0.03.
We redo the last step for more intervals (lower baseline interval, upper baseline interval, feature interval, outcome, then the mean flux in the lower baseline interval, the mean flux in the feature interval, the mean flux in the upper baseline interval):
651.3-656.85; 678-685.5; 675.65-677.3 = 0.03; 0.649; 0.617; 0.634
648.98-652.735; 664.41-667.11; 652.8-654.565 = -0.05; 0.647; 0.673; 0.633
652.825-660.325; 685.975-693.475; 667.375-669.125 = 0.02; 0.646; 0.637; 0.646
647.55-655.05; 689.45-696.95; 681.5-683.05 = 0.01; 0.658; 0.644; 0.649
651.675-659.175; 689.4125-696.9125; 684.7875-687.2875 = 0.03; 0.647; 0.629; 0.649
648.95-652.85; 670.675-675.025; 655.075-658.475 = 0.03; 0.648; 0.628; 0.634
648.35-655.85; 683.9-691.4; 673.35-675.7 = 0.02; 0.653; 0.63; 0.639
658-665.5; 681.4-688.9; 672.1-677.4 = 0.03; 0.647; 0.627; 0.638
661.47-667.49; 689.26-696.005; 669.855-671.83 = 0.01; 0.636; 0.636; 0.649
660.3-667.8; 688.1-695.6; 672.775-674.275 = 0.01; 0.64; 0.634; 0.647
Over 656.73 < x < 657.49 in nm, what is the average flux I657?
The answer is 0.627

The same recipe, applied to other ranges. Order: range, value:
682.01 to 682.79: 0.64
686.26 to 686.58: 0.632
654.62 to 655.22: 0.647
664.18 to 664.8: 0.642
